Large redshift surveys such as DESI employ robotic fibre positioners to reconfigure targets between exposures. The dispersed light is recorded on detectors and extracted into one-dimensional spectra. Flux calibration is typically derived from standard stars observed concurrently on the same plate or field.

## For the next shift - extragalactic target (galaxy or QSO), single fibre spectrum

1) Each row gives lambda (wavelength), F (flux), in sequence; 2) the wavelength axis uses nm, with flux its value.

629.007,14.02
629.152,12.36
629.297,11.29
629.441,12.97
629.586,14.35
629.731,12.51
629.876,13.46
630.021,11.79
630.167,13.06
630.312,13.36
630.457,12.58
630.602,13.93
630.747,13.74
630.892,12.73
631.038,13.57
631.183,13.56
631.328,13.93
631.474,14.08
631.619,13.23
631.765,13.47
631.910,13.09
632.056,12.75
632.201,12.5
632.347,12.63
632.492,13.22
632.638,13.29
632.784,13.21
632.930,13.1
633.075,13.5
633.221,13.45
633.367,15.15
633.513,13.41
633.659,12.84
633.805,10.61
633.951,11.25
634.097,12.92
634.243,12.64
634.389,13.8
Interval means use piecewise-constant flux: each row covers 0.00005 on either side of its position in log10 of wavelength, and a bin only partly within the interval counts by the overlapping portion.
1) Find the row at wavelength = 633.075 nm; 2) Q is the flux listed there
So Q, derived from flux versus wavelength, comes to 13.5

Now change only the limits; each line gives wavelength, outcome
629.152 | 12.36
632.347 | 12.63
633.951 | 11.25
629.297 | 11.29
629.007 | 14.02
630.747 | 13.74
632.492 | 13.22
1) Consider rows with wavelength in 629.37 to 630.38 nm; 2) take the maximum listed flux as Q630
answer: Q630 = 14.35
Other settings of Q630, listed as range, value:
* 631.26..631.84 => 14.08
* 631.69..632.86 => 13.47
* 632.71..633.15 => 13.5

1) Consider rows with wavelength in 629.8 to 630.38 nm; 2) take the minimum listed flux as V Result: 11.79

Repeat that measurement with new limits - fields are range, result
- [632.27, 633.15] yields 12.63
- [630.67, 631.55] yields 12.73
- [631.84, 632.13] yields 12.75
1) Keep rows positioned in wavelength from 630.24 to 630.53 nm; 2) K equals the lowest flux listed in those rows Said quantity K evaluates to 12.58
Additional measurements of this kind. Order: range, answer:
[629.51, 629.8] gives 12.51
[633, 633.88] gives 10.61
